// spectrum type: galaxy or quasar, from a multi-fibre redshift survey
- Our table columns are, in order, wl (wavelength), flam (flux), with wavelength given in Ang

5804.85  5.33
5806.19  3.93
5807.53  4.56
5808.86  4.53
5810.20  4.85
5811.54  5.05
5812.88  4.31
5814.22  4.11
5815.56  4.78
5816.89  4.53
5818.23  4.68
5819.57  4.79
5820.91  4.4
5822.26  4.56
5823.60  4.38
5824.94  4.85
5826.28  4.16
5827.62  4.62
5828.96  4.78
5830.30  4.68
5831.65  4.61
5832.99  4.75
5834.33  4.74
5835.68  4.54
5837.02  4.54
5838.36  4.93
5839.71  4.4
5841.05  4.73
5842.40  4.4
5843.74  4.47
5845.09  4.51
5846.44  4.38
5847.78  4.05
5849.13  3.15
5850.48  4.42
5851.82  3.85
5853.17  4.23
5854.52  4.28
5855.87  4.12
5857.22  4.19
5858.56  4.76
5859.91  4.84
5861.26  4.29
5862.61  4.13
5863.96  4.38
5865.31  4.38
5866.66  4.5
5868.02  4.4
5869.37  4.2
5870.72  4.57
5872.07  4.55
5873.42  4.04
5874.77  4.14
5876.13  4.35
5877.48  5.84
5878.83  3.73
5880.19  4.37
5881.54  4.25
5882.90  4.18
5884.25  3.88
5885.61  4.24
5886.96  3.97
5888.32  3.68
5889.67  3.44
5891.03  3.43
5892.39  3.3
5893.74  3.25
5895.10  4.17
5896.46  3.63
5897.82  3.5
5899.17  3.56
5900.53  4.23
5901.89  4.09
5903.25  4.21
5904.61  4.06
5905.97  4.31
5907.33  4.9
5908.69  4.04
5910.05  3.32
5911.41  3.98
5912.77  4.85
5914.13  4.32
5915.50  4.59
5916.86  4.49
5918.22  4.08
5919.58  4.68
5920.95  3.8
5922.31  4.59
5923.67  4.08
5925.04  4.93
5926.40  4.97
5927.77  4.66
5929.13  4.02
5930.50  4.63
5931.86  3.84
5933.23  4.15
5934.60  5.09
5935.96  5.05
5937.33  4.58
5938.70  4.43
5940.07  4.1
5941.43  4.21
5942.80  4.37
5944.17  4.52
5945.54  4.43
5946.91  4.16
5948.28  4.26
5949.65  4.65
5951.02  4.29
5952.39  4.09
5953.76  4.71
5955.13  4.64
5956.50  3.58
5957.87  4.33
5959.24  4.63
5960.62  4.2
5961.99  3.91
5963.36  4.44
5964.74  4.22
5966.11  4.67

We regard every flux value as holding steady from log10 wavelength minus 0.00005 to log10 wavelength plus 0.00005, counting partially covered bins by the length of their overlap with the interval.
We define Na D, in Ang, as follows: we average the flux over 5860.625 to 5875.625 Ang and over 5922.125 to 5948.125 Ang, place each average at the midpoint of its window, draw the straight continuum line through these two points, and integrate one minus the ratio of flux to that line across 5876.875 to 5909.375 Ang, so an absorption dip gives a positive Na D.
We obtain 2.7 Ang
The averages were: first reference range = 4.32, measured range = 4.01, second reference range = 4.46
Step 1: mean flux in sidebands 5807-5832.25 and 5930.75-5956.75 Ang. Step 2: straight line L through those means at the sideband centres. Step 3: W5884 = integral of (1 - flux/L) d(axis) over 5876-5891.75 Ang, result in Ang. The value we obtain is 1.36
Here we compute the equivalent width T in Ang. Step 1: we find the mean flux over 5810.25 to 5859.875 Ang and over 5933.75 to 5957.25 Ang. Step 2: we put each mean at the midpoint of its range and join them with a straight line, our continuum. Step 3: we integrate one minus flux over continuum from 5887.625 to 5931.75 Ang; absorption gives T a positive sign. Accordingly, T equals 3.2 Ang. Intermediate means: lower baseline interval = 4.47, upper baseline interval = 4.42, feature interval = 4.12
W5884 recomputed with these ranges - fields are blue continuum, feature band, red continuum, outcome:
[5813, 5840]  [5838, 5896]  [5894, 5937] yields 3.10 Ang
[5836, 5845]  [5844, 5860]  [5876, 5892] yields 0.82 Ang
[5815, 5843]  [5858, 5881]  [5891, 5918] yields -0.74 Ang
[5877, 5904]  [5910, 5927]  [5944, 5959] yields -1.14 Ang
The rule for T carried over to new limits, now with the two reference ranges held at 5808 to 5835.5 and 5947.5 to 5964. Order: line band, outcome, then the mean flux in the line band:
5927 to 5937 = -0.3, 4.5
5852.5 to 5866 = 0.5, 4.36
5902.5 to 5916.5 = 0.5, 4.26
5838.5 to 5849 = 0.4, 4.38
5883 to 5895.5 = 2.1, 3.72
